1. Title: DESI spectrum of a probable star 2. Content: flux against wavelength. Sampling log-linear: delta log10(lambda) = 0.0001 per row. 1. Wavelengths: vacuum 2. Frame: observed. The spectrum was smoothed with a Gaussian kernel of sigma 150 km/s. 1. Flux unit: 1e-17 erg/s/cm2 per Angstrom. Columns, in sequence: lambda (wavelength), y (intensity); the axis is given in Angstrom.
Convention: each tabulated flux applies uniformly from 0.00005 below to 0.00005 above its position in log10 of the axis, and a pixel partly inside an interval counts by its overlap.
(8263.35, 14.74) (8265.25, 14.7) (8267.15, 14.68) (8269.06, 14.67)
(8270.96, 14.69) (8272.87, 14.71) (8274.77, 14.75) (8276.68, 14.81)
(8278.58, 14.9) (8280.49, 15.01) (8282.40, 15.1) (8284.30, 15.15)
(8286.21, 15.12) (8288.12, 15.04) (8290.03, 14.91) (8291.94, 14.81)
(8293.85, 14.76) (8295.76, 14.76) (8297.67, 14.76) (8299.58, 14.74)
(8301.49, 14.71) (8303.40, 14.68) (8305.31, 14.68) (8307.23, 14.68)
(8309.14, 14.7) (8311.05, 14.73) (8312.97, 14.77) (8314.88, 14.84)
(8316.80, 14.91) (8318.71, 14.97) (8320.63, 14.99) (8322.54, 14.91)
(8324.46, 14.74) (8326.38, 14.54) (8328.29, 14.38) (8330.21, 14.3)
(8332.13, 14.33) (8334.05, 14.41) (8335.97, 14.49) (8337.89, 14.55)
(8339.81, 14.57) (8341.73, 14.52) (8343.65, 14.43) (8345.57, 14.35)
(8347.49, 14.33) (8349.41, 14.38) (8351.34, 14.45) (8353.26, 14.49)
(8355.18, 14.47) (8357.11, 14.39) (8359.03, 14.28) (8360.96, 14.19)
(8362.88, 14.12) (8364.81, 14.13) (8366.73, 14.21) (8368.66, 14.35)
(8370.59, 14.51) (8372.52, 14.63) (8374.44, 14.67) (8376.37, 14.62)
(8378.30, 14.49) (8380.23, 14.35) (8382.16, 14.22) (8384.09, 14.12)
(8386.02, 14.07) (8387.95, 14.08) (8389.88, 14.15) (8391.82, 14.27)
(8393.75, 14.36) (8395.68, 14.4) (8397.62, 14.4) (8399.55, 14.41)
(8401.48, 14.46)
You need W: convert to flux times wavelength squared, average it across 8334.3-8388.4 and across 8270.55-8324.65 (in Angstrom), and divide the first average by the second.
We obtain 1.0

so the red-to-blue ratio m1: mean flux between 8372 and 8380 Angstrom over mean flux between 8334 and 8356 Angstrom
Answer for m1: 1.01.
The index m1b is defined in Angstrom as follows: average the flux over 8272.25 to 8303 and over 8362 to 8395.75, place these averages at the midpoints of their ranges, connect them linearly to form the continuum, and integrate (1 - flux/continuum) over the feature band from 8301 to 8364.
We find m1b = 0.2 Angstrom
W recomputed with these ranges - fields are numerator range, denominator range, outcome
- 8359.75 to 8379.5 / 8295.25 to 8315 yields 0.99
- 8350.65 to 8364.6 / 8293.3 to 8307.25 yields 0.99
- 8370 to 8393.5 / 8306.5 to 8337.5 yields 0.99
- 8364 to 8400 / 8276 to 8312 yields 0.99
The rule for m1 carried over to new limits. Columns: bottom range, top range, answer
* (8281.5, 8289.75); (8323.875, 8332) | 0.96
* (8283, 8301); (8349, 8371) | 0.96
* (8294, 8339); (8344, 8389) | 0.98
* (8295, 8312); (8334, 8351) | 0.98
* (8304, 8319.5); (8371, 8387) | 0.97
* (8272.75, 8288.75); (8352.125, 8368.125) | 0.95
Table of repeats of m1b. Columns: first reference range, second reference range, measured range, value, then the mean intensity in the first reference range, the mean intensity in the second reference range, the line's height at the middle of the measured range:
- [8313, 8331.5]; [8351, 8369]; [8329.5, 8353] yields 0.1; 14.7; 14.3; 14.5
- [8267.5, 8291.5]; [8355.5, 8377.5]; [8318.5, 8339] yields 0.0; 14.9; 14.4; 14.6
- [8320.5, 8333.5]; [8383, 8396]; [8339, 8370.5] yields 0.1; 14.6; 14.2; 14.4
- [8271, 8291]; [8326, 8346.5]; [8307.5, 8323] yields -0.2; 14.9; 14.4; 14.6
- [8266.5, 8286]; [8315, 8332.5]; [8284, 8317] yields -0.1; 14.9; 14.7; 14.8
